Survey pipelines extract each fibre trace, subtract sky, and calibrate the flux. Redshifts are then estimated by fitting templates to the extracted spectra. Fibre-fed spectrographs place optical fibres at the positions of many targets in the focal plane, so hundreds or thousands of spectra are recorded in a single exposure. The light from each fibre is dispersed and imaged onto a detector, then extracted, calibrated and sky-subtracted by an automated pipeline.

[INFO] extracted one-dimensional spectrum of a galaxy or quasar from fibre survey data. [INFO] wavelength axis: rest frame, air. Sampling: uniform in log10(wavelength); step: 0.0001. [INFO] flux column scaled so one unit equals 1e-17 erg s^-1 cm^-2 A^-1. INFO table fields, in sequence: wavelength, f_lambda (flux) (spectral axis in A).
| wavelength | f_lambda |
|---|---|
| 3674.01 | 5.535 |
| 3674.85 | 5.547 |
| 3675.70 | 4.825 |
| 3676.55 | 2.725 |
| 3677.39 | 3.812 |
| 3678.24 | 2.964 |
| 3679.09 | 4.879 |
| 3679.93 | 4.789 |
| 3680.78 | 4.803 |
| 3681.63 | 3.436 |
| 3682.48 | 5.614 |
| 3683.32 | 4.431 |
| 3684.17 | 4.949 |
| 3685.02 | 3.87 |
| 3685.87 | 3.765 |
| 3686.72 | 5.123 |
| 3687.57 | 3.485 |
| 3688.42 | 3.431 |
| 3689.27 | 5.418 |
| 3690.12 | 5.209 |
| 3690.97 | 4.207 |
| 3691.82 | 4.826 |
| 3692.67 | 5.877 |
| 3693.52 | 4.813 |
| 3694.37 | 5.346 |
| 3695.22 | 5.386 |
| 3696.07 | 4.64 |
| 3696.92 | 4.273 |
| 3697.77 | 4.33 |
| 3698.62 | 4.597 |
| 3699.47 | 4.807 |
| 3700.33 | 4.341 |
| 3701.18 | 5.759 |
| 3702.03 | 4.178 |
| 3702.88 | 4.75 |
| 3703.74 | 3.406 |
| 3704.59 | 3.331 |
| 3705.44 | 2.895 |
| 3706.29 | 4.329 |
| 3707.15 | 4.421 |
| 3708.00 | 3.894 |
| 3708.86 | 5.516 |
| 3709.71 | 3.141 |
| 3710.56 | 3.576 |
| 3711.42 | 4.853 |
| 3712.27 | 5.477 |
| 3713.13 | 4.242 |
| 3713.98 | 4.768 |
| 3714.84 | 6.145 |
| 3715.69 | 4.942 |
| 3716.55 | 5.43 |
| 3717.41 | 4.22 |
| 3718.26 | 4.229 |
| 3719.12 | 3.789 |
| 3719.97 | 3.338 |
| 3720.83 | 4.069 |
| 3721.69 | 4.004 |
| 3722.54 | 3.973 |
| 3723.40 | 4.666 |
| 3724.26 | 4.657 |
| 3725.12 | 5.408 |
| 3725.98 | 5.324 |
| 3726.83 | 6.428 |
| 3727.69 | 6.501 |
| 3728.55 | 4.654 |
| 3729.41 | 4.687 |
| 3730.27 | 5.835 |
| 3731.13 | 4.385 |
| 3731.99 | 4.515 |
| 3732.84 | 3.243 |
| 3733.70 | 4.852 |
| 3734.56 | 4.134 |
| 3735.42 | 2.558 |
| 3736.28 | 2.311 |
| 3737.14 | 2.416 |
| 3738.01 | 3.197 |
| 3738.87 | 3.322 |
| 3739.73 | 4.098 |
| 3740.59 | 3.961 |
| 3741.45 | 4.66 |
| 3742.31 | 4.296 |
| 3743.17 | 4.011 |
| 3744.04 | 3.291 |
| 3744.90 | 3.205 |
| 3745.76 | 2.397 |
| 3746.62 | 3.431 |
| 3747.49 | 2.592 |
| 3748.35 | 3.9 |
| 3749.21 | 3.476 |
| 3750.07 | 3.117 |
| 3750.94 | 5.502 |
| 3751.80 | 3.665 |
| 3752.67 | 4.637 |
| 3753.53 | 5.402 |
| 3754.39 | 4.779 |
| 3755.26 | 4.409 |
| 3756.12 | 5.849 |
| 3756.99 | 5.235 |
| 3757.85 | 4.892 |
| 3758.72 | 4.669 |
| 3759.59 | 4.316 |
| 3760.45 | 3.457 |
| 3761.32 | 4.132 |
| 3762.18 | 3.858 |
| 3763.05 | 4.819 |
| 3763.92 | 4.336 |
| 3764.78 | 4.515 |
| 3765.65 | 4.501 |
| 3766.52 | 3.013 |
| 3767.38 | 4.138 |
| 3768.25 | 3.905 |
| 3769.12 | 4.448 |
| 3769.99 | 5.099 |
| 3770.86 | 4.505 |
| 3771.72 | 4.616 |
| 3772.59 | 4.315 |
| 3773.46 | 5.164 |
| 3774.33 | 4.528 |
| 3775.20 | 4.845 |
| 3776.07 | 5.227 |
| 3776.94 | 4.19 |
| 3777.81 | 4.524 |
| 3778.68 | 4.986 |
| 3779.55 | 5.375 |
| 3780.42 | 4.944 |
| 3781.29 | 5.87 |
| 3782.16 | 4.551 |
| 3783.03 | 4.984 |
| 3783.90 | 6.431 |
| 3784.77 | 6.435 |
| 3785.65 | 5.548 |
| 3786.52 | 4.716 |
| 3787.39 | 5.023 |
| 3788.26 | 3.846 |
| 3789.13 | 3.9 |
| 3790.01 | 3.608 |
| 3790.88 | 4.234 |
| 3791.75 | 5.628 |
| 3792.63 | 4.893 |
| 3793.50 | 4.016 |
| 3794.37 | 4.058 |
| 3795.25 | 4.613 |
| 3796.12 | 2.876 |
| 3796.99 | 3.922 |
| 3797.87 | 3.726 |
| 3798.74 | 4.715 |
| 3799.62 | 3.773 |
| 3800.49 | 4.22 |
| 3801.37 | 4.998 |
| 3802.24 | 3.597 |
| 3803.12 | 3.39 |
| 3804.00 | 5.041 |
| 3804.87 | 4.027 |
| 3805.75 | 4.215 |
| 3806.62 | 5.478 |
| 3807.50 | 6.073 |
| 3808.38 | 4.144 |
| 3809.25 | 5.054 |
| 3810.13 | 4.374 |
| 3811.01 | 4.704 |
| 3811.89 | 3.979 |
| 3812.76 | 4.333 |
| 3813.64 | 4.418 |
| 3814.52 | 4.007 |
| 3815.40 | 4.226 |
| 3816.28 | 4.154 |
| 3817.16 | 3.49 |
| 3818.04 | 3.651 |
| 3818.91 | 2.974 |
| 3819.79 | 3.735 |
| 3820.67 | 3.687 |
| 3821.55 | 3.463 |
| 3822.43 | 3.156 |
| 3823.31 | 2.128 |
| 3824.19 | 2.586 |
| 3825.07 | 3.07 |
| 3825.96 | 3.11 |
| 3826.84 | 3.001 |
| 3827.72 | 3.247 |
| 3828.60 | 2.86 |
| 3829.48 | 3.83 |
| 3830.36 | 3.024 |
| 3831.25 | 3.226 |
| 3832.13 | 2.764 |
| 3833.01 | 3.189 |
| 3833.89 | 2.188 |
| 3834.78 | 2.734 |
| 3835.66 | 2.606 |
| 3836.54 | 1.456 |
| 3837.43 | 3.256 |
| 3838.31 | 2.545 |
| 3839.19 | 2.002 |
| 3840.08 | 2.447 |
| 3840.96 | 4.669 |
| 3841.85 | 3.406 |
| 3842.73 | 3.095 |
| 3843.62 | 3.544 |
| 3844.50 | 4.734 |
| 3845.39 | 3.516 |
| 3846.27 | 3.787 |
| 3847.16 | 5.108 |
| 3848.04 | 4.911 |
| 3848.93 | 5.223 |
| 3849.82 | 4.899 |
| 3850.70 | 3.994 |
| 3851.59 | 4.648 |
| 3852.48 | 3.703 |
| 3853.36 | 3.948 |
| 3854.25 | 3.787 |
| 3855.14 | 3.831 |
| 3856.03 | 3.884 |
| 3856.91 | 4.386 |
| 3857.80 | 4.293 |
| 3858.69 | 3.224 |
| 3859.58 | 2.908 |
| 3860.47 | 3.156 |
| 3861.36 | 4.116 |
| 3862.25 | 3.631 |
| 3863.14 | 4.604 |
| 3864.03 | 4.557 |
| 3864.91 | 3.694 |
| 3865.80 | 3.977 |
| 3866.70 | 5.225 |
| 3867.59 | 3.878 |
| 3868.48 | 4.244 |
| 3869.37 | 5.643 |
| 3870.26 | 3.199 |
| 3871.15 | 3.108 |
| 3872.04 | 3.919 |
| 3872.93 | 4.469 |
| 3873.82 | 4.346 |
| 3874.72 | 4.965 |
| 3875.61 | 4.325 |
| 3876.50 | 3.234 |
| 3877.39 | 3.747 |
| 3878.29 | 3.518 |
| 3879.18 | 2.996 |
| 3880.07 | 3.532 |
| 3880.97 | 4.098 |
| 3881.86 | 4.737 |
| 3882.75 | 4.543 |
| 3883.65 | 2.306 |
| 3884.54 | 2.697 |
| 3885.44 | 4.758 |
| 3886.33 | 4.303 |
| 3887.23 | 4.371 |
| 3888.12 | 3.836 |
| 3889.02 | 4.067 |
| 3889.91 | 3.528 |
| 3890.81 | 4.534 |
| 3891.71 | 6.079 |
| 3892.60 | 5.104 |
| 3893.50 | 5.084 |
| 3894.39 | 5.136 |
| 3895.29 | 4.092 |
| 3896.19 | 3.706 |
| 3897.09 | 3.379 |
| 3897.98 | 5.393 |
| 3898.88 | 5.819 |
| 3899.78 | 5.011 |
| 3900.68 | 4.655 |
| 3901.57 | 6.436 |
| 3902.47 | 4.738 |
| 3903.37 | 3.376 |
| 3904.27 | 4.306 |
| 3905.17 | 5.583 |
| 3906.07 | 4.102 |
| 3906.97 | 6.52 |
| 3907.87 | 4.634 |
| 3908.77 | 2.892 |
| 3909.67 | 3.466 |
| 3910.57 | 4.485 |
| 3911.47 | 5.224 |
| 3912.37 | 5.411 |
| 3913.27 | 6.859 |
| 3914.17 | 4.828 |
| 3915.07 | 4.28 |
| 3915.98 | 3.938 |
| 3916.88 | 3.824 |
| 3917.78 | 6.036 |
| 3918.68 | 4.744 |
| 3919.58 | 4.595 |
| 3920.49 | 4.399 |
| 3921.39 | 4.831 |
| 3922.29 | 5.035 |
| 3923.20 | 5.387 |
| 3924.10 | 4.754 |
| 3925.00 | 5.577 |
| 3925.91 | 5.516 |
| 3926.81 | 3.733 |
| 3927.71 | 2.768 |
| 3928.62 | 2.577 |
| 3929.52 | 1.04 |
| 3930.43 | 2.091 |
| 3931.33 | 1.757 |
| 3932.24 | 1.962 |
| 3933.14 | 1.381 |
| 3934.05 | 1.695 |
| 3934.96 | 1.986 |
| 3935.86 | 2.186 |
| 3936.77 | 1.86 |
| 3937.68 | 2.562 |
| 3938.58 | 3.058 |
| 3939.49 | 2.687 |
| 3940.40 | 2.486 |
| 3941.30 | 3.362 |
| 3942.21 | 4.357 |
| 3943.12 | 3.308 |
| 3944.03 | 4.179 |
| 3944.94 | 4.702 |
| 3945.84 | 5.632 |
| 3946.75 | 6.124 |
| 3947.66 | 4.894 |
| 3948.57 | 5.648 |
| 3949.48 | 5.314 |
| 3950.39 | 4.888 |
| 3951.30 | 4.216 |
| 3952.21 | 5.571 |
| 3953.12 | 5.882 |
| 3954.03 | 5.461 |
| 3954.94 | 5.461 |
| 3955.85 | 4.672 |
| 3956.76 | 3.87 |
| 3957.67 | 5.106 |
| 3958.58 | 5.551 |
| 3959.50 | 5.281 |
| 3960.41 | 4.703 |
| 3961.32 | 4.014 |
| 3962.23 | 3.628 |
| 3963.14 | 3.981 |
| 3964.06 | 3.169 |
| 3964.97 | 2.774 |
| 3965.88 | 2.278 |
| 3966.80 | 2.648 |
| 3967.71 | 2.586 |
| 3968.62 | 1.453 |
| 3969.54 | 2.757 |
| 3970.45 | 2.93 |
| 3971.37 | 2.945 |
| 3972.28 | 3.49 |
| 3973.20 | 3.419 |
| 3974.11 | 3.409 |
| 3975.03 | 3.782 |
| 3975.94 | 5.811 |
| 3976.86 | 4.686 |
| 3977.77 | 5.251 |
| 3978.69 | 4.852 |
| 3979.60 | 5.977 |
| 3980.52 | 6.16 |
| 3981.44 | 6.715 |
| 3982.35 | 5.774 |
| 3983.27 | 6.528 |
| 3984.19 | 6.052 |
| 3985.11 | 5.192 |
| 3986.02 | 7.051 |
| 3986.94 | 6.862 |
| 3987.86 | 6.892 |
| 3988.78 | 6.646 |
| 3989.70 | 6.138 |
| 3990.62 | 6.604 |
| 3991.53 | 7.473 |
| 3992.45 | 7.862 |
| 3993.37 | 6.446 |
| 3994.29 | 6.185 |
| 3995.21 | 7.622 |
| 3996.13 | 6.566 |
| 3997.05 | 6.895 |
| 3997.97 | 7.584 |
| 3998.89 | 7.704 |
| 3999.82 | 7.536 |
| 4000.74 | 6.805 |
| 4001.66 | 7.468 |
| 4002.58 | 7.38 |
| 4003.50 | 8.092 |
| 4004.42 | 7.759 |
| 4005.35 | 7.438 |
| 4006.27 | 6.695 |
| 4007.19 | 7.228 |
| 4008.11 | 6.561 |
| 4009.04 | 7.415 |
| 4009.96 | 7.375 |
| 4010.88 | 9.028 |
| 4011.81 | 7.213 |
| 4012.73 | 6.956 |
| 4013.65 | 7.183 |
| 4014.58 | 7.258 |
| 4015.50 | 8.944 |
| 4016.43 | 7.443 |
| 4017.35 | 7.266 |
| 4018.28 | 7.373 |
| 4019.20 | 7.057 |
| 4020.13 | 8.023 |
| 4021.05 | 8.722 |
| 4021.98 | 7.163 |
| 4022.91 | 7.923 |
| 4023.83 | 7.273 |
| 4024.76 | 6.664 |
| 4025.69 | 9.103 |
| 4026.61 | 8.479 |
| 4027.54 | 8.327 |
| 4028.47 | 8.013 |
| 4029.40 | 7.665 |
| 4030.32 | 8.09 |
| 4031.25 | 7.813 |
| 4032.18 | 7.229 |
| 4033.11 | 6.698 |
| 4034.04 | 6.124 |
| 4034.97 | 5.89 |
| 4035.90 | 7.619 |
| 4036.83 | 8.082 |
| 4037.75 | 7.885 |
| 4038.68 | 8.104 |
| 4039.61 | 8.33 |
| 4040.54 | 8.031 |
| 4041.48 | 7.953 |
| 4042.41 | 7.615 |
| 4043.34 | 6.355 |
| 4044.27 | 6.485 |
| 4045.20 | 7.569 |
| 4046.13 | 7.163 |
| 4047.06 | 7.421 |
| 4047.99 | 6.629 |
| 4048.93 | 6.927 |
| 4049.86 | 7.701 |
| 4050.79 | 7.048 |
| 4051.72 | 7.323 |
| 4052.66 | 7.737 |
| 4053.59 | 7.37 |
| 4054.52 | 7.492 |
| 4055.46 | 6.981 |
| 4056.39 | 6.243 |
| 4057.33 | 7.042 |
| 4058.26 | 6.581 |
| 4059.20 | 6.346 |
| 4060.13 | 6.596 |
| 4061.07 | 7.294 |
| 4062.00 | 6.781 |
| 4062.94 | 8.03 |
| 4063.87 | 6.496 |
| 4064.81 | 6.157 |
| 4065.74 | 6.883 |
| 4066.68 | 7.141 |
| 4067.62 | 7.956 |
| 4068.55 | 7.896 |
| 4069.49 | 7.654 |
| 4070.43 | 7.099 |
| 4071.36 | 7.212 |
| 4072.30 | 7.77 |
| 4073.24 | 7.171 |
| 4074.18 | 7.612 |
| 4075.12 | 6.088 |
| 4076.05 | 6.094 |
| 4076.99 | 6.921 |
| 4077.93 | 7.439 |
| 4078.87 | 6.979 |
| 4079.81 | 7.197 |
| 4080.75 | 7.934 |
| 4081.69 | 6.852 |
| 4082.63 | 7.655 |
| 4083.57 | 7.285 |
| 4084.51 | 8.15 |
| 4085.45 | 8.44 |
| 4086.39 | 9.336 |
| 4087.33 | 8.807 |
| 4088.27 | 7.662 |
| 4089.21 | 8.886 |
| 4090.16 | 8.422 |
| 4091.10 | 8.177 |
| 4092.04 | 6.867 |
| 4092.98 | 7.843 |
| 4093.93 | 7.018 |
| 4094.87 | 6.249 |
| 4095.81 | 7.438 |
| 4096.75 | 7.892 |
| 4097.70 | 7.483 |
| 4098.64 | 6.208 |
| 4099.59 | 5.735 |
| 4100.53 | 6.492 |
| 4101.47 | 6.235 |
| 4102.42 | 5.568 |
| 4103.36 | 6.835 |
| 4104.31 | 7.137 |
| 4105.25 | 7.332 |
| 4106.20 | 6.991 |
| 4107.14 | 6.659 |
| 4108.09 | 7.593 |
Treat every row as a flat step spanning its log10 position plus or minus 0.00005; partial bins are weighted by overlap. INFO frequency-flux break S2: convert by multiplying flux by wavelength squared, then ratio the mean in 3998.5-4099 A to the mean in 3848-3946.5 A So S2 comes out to 2.0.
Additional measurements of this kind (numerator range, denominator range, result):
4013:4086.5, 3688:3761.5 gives 2.00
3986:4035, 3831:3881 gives 2.12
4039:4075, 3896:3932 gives 1.75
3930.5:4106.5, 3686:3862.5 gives 1.72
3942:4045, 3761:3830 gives 1.61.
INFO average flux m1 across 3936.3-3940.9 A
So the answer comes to 2.54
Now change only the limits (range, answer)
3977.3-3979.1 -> 5.06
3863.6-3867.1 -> 4.35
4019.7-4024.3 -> 7.82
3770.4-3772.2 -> 4.57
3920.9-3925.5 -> 5.11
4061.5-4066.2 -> 6.88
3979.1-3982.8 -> 6.15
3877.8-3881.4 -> 3.53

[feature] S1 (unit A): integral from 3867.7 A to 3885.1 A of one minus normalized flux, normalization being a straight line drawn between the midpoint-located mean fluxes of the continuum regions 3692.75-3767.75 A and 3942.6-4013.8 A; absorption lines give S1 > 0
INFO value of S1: 4.05 A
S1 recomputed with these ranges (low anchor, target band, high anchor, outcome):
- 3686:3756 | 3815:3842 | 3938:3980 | 7.4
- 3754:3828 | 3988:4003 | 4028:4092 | -0.9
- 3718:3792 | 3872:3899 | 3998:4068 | 7.5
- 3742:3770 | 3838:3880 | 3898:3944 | 1.0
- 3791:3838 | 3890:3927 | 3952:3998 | -2.3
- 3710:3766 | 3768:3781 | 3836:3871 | -1.8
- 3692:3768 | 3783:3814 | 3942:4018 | 1.2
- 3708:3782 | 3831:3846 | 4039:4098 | 6.3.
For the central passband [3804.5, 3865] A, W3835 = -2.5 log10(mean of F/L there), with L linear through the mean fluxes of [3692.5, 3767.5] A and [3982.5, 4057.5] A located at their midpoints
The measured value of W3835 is 0.41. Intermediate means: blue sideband 4.32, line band 3.71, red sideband 7.3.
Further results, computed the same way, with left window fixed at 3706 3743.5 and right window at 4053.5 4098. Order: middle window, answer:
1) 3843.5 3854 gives 0.24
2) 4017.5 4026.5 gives -0.12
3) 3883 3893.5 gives 0.35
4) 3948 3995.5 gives 0.29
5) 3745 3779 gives 0.09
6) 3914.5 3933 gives 0.48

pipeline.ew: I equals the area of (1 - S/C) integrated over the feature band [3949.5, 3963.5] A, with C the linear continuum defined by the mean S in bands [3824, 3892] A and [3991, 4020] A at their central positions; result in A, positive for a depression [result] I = 3.0 A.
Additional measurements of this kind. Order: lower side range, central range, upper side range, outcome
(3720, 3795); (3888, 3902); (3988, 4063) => 2.7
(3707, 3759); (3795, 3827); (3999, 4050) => 7.4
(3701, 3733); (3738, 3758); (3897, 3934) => 2.0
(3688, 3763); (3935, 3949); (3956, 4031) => 5.0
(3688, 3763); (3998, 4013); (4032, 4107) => -1.6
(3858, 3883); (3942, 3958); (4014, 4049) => 2.2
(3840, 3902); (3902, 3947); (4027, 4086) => 9.9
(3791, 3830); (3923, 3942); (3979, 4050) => 9.8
